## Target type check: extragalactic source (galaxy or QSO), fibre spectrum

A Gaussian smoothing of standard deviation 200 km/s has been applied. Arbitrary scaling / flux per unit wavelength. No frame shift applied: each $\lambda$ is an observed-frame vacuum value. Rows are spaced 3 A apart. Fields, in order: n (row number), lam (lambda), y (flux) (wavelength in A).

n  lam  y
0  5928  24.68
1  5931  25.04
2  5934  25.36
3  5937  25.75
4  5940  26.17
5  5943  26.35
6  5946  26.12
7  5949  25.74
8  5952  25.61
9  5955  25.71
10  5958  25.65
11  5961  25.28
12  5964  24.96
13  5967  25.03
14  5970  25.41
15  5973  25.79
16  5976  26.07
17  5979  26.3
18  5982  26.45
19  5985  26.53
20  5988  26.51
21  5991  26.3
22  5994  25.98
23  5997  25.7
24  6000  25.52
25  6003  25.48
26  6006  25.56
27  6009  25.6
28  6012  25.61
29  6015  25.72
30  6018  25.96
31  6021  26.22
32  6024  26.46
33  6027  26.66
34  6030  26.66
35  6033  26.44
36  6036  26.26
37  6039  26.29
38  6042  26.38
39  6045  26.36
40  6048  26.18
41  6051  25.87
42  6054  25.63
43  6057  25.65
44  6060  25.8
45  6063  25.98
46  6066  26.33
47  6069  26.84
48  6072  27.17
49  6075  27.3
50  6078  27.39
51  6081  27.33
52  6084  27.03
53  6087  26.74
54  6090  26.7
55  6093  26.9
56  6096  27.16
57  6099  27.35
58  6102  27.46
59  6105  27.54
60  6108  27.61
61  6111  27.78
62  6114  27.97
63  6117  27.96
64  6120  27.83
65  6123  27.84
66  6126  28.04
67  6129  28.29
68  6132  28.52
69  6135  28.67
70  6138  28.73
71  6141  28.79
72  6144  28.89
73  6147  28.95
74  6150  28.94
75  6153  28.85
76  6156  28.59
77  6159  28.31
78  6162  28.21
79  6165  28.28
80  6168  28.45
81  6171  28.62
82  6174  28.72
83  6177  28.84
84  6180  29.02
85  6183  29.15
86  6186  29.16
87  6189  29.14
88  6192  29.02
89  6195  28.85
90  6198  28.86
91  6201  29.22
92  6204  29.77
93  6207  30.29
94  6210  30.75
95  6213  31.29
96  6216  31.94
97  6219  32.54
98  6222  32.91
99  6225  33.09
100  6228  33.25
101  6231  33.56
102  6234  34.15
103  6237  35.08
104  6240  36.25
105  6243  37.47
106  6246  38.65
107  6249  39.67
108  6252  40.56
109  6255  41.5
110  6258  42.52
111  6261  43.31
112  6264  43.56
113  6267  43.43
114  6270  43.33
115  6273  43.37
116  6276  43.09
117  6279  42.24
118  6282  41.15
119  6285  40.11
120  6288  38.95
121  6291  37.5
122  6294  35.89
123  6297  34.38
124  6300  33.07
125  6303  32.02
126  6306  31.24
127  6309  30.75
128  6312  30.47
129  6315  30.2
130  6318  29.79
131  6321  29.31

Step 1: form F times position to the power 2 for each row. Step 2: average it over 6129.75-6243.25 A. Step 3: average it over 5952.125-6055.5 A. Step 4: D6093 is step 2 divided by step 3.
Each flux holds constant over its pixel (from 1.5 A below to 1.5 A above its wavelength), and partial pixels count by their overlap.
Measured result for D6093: 1.24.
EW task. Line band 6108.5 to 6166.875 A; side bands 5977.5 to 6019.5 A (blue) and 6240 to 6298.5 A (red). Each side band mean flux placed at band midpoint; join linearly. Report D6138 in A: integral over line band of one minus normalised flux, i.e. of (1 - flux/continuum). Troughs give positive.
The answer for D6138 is 8.75 A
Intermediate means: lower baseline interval 25.9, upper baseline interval 40.5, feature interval 28.4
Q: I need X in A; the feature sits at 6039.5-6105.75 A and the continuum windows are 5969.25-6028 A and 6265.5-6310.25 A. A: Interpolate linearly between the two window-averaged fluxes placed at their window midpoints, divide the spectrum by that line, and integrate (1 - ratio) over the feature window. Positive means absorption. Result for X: 5.5 A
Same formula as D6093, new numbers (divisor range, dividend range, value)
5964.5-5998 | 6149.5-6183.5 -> 1.17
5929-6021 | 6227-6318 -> 1.61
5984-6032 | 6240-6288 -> 1.73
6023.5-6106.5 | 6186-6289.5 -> 1.44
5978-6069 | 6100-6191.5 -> 1.13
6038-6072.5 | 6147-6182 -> 1.13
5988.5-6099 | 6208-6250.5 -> 1.38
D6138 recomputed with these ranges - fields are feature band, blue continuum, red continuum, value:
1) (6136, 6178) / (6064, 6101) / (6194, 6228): 1.0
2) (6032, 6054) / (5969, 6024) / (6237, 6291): 1.8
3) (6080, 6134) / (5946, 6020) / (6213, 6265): 6.2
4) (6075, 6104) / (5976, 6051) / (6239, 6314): 2.5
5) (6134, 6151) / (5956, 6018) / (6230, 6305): 2.2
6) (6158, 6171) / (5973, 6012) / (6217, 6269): 2.2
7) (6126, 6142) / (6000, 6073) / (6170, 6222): -0.1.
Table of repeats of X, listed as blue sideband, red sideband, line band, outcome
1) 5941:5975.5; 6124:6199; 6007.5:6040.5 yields 0.6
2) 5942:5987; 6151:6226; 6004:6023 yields 0.6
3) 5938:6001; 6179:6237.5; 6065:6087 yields 0.9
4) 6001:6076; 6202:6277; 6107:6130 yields 1.9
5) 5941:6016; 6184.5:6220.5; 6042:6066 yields 1.1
